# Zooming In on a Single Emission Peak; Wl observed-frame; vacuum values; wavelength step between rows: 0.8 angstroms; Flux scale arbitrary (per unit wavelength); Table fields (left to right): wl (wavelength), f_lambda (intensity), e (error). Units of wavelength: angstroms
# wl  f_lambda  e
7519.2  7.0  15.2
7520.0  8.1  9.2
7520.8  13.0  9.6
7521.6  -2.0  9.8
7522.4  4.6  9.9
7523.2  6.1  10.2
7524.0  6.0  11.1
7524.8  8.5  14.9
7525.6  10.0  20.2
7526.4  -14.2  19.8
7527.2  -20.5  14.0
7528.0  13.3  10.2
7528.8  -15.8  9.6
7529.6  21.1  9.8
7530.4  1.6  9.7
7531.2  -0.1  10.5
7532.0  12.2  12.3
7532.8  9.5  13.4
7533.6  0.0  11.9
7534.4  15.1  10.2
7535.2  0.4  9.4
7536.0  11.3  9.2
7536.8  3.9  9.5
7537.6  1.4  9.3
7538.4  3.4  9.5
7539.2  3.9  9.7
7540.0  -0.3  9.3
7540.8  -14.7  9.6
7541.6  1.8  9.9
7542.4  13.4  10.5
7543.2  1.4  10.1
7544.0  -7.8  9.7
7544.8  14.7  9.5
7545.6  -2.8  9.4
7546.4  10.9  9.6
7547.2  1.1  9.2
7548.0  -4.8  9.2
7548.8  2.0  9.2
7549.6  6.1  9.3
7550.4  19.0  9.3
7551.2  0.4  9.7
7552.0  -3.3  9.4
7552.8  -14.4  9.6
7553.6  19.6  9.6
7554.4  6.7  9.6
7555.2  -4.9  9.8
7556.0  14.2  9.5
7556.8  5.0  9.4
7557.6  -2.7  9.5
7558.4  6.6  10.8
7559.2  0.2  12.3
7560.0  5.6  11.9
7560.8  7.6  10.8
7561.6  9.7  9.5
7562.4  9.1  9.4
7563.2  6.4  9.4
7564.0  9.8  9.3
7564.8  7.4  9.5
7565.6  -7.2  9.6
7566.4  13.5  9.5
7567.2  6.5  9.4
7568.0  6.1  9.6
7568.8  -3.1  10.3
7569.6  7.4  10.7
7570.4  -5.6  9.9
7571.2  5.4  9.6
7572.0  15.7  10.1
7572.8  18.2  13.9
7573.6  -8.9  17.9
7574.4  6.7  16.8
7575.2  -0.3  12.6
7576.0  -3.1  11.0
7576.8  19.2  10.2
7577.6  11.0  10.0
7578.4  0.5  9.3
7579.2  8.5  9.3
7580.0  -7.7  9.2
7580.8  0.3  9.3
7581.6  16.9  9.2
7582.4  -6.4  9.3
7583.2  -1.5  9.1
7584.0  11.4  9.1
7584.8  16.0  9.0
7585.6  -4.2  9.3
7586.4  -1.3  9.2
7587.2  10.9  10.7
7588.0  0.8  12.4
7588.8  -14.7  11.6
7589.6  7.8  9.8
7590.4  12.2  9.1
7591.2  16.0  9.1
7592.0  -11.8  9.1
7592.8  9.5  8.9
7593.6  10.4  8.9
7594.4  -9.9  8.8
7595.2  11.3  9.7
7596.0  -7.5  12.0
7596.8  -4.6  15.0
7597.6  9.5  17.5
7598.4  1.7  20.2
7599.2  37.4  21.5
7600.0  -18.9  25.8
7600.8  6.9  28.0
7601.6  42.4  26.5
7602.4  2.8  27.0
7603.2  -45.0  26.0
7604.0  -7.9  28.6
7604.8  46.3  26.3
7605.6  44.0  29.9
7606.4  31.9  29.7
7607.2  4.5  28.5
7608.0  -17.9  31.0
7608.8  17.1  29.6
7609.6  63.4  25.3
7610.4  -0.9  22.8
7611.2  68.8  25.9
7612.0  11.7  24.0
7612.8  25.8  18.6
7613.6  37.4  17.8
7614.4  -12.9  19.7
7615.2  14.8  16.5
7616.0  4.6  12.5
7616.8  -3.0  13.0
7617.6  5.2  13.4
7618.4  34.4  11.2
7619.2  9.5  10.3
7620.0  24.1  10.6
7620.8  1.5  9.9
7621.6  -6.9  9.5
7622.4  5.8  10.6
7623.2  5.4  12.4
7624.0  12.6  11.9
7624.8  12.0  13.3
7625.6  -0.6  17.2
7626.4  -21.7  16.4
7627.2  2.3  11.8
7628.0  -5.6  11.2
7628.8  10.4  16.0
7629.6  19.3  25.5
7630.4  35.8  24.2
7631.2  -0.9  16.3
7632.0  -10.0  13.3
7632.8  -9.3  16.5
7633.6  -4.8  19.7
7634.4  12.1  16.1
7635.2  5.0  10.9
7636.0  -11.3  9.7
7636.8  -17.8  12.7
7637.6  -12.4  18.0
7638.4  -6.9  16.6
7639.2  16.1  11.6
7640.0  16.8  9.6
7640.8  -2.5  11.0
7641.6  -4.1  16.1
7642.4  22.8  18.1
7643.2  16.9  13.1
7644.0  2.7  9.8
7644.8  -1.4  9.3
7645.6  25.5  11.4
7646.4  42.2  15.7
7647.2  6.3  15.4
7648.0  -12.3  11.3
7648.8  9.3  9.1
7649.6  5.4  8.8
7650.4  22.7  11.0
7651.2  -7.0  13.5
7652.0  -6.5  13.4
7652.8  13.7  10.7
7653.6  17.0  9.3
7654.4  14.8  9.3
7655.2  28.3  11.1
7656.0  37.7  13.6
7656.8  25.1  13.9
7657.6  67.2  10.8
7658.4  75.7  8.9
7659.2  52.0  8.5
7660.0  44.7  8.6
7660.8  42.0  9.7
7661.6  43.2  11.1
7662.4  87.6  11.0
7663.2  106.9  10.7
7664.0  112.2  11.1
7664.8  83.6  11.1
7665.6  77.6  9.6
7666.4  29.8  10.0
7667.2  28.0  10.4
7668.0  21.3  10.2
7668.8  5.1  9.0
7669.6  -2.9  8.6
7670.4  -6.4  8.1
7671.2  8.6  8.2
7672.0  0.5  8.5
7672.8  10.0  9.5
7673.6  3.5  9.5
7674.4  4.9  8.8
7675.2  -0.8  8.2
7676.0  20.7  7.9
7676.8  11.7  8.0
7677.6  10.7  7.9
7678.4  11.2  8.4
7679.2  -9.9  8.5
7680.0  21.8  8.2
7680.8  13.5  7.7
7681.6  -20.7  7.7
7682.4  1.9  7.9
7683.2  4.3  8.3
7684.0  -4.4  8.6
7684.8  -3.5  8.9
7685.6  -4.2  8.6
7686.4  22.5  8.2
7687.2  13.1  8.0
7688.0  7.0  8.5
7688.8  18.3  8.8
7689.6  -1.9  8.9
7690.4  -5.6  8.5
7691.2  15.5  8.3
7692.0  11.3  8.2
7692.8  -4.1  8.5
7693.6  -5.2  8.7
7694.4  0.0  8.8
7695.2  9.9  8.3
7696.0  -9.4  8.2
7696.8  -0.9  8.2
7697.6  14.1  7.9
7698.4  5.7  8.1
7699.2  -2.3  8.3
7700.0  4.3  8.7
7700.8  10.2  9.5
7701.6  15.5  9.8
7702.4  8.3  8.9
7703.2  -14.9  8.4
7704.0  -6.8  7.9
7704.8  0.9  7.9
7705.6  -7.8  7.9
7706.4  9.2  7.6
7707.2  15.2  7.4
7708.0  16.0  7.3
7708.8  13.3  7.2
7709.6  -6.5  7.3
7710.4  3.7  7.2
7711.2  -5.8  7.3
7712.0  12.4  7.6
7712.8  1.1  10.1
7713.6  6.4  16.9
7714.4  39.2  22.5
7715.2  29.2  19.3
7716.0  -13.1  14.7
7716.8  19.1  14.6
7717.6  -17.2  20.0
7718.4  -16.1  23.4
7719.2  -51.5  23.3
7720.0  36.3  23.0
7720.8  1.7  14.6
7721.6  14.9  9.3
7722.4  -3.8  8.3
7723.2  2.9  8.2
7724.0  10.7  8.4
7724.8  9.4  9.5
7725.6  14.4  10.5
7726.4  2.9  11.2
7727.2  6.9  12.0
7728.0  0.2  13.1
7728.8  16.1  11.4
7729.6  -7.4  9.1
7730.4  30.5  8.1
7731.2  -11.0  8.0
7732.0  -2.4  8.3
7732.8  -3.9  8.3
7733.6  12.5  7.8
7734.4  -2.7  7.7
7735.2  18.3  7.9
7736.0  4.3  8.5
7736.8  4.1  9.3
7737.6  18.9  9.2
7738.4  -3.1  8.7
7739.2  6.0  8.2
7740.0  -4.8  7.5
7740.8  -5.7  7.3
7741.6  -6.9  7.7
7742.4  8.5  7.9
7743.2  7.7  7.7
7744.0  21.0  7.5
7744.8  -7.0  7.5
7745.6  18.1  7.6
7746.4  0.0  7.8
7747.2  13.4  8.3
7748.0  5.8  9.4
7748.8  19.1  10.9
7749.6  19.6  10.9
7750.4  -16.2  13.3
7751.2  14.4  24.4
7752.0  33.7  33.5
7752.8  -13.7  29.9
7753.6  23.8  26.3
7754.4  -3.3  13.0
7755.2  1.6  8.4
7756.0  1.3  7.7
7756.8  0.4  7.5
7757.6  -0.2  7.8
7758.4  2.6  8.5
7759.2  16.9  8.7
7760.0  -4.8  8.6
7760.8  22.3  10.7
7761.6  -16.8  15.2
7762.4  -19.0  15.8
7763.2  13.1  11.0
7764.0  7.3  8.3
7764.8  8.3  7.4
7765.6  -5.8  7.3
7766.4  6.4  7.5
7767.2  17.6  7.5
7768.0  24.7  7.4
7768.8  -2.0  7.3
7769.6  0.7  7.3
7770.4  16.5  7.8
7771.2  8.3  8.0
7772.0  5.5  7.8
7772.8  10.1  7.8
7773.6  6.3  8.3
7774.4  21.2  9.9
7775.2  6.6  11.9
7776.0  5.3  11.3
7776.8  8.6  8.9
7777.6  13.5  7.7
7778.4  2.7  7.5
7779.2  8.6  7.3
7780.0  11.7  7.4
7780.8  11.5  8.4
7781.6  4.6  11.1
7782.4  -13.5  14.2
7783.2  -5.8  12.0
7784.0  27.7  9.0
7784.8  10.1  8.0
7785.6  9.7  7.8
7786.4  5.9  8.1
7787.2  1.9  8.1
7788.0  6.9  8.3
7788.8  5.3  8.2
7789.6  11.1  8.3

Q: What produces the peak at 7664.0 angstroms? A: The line [O II]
